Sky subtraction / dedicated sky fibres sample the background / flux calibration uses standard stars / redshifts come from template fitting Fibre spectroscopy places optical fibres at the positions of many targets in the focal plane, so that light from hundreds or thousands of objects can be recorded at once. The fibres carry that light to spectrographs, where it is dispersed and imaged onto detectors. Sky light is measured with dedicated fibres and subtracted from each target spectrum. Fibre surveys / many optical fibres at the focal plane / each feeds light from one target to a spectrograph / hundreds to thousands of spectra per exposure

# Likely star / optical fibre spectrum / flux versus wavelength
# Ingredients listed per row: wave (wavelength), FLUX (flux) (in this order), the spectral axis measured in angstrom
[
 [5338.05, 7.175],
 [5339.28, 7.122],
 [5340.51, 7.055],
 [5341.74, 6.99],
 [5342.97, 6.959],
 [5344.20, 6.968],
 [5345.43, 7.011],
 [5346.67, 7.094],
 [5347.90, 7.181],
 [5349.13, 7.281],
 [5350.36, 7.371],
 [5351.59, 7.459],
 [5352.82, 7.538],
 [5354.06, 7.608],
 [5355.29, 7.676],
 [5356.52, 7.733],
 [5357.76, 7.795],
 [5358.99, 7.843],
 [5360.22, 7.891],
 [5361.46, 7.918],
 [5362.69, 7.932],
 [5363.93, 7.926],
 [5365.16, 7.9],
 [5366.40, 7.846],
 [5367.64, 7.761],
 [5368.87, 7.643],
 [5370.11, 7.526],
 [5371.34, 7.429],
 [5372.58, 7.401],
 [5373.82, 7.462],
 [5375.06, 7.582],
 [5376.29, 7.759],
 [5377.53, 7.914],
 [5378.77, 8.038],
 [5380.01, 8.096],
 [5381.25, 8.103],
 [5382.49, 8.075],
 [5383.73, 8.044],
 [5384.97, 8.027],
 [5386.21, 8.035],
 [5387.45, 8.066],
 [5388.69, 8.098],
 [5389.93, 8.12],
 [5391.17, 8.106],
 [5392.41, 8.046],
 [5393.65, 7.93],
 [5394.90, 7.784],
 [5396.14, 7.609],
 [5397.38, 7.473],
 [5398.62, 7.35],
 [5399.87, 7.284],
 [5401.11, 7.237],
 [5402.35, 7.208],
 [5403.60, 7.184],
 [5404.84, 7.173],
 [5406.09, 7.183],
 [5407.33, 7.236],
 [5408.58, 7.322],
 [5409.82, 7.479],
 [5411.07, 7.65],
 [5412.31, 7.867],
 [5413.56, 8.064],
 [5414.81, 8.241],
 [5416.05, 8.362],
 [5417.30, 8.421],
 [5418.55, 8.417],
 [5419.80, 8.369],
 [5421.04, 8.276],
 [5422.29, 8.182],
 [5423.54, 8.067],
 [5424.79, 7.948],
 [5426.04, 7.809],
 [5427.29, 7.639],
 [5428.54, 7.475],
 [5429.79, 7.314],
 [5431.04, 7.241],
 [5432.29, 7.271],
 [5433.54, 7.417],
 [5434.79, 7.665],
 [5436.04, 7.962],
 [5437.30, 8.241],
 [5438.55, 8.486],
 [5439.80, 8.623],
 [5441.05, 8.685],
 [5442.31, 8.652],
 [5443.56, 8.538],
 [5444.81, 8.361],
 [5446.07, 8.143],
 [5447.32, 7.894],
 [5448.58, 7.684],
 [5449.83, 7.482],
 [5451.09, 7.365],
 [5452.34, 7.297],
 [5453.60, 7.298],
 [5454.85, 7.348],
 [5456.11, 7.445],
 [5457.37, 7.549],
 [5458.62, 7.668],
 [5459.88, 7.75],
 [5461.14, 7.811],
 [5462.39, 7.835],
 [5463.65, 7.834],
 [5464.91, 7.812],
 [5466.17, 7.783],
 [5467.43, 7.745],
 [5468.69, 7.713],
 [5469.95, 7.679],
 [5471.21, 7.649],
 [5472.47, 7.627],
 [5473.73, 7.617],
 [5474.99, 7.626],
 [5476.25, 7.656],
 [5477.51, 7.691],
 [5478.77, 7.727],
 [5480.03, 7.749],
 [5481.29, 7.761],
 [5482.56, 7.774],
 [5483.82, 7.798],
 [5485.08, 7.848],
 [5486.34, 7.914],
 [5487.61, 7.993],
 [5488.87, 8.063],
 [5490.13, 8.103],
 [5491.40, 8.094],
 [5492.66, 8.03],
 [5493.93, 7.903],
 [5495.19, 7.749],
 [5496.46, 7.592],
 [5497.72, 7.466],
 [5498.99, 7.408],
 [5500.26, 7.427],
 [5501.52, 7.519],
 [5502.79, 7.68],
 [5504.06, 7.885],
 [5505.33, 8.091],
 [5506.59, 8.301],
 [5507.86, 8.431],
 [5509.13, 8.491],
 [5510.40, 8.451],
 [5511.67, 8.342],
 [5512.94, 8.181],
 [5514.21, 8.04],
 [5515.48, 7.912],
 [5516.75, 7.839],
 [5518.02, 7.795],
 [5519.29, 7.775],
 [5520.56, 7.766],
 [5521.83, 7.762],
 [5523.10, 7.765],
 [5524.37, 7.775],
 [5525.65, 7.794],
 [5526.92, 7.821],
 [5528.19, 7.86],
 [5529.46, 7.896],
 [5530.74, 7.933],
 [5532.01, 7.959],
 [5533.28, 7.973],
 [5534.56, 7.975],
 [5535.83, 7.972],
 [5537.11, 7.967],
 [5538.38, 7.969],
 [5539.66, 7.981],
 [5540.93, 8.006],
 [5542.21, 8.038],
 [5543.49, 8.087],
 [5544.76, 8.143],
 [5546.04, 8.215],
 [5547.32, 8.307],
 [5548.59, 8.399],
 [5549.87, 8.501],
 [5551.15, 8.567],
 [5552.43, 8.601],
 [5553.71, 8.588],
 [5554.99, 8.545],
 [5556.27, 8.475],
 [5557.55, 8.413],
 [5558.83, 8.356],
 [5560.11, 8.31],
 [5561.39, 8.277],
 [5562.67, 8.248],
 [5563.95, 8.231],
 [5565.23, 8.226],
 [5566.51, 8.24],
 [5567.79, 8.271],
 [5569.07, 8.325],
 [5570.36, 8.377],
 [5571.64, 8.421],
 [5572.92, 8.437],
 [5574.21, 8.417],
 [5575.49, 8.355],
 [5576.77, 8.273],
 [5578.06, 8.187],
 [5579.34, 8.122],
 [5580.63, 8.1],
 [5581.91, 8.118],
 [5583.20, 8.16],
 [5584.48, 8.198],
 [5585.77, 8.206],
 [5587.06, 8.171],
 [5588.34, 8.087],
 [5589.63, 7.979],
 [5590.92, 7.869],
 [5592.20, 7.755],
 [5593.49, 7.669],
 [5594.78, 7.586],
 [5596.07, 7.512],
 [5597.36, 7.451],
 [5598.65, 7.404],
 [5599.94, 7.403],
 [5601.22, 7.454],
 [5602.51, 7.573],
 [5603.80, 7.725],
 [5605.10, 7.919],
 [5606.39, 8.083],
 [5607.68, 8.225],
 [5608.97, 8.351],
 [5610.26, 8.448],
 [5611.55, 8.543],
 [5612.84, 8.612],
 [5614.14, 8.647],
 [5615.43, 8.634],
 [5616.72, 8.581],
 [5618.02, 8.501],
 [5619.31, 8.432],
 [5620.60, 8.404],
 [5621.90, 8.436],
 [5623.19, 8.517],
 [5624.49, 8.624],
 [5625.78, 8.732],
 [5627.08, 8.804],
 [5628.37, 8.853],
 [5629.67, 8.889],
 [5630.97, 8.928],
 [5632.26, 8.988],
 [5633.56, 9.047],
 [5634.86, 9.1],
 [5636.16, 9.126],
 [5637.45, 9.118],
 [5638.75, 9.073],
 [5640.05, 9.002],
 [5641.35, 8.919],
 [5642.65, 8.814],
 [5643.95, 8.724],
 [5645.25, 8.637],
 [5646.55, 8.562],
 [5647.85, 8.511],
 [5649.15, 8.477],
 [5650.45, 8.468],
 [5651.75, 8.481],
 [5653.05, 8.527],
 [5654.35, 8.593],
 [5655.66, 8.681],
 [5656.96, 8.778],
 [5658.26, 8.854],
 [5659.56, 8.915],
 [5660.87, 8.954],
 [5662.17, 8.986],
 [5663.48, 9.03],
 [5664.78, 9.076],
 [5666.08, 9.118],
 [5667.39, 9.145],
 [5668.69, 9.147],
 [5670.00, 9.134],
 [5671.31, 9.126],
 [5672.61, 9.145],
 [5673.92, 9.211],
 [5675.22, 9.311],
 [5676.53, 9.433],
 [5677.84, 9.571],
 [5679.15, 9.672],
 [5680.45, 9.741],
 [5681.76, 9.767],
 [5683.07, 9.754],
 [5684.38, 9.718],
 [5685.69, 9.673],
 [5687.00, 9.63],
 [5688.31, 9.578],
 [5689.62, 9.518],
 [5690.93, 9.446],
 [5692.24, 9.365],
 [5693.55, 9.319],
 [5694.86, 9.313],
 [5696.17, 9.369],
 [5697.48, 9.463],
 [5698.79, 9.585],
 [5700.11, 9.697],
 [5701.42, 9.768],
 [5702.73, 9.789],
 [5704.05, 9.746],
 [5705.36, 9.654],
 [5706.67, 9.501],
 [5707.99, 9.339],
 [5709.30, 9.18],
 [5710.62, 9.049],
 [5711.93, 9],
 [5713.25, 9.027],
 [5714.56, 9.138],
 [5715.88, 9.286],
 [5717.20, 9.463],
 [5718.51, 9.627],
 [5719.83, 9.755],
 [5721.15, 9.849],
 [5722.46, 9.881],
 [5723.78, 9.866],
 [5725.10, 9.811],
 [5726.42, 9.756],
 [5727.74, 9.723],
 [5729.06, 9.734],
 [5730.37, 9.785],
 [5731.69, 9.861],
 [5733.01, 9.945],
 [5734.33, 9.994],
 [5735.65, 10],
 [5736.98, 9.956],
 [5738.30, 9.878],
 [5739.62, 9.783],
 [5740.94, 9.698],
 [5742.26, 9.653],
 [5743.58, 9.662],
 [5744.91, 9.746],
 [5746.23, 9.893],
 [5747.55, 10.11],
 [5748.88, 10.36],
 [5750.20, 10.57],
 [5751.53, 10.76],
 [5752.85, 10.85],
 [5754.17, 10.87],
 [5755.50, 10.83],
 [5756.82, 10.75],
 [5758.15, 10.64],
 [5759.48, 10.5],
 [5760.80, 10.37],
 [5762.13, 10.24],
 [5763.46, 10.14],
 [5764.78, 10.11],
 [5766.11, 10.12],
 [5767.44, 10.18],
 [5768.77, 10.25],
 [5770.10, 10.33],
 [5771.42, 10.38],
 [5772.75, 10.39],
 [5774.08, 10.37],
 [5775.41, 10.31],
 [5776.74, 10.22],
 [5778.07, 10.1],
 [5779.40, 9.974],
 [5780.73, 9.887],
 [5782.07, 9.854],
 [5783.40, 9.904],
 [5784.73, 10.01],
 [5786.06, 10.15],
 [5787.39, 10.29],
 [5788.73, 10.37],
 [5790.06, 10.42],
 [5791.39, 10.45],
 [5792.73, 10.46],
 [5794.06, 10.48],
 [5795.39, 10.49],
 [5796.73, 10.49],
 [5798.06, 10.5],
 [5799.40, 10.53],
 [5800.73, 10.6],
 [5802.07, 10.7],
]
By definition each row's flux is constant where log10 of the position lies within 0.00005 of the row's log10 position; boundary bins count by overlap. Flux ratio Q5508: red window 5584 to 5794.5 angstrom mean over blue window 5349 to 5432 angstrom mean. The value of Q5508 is 1.2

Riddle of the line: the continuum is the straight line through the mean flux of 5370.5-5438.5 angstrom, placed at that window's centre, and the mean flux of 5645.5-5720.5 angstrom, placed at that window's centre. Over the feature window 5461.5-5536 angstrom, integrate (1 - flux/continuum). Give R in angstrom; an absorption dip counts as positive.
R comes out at 3.8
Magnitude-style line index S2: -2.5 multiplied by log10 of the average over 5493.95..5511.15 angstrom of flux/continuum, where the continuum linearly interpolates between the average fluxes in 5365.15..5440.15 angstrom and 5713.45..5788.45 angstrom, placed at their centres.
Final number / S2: 0.074 mag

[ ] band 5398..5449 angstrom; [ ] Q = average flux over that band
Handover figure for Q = 7.84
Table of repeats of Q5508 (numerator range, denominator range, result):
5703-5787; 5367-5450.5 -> 1.27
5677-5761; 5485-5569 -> 1.21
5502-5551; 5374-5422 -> 1.03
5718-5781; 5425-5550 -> 1.29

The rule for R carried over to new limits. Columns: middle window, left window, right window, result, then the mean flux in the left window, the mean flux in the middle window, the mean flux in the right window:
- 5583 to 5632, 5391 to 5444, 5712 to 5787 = 4.8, 7.82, 8.2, 10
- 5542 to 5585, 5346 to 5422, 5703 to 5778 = 2.7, 7.75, 8.31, 9.96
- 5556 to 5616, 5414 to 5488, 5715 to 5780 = 5.0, 7.85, 8.12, 10.1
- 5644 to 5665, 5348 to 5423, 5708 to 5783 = 1.6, 7.77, 8.71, 9.99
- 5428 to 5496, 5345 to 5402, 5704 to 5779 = 3.7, 7.72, 7.8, 9.97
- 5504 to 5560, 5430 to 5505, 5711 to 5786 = 1.2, 7.79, 8.12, 10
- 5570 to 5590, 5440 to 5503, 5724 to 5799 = 1.0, 7.78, 8.23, 10.2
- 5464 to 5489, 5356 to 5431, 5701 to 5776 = 1.7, 7.79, 7.76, 9.95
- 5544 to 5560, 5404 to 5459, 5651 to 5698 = 0.2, 7.84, 8.42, 9.24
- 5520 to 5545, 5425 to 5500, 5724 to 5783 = 1.3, 7.78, 7.92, 10.1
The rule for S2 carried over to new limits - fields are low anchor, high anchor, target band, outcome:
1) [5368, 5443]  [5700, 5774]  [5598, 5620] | 0.12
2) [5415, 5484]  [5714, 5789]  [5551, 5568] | 0.03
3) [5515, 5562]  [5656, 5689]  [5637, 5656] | 0.04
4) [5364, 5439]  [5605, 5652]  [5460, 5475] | 0.04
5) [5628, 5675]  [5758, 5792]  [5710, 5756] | -0.01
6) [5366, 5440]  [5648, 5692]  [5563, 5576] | 0.04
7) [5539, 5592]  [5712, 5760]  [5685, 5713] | 0.01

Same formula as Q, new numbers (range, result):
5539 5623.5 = 8.19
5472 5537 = 7.88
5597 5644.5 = 8.5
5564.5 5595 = 8.16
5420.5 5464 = 7.83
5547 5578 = 8.38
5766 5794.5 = 10.2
